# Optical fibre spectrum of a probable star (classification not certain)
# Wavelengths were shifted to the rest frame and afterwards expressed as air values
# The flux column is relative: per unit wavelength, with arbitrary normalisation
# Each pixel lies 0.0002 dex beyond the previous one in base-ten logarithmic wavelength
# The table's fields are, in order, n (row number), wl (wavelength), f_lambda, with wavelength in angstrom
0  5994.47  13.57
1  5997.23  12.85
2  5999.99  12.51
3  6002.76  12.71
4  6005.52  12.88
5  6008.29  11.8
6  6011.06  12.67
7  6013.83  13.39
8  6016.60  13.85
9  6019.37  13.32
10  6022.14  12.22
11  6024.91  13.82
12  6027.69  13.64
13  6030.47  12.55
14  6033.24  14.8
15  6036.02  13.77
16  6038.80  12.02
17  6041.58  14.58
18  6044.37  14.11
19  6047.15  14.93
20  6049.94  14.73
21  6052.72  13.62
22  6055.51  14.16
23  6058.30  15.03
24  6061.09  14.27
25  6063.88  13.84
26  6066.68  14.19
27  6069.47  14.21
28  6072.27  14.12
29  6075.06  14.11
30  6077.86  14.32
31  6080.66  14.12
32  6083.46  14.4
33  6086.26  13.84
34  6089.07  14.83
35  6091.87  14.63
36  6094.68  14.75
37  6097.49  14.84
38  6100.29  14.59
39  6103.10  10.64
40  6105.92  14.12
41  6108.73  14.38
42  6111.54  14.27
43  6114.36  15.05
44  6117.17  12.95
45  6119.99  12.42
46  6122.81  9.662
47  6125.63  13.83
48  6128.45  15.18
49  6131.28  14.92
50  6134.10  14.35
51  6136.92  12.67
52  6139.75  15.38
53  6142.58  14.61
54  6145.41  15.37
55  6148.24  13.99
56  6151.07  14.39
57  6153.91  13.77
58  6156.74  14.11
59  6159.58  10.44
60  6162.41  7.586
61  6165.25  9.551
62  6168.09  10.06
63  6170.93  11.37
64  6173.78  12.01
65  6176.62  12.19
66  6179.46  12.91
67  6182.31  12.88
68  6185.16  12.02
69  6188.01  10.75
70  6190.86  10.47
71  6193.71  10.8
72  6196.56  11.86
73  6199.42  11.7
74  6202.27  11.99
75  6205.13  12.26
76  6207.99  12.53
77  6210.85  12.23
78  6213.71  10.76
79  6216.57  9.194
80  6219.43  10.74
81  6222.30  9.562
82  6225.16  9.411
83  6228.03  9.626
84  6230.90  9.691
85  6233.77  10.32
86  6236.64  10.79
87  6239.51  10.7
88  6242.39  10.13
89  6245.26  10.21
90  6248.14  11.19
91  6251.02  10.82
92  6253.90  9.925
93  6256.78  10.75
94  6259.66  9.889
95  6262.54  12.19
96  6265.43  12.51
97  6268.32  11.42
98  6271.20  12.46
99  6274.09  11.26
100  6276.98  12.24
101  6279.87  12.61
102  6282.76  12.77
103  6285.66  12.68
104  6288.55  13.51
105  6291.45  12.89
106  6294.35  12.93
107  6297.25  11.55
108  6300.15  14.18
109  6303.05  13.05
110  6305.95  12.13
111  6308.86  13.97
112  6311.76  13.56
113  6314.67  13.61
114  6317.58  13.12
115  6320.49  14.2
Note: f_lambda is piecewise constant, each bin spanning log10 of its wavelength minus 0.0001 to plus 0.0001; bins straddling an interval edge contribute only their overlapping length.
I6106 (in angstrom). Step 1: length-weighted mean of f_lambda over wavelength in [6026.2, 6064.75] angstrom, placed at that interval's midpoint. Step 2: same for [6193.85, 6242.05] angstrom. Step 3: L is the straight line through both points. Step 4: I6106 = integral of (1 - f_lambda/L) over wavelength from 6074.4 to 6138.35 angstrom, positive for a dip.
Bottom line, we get -4.9 angstrom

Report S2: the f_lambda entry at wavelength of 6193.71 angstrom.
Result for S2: 10.8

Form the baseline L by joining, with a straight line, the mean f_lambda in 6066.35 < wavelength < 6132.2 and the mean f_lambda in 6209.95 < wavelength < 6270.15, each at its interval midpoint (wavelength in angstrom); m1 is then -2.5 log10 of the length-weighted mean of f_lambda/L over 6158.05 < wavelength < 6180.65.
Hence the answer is 0.14 mag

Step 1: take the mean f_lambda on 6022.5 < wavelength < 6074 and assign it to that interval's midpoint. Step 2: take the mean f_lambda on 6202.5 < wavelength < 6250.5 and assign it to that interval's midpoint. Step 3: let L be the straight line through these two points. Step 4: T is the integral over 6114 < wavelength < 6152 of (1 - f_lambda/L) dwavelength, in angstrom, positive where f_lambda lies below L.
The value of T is -4.6 angstrom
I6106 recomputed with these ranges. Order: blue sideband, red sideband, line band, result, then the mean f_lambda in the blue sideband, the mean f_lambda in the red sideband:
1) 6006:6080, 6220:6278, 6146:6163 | -0.9 angstrom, 13.8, 10.7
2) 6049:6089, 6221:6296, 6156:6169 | 2.7 angstrom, 14.2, 11.3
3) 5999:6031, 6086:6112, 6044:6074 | -1.7 angstrom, 13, 14.1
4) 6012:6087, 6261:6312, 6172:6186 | 0.9 angstrom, 13.9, 12.6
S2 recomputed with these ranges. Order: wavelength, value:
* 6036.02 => 13.77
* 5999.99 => 12.51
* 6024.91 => 13.82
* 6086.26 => 13.84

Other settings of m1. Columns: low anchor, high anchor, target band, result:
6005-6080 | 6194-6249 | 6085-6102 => -0.13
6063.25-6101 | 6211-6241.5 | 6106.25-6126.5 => 0.01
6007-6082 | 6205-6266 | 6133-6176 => -0.05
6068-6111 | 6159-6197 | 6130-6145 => -0.16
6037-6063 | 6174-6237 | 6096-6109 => -0.04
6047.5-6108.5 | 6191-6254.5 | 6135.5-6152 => -0.14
